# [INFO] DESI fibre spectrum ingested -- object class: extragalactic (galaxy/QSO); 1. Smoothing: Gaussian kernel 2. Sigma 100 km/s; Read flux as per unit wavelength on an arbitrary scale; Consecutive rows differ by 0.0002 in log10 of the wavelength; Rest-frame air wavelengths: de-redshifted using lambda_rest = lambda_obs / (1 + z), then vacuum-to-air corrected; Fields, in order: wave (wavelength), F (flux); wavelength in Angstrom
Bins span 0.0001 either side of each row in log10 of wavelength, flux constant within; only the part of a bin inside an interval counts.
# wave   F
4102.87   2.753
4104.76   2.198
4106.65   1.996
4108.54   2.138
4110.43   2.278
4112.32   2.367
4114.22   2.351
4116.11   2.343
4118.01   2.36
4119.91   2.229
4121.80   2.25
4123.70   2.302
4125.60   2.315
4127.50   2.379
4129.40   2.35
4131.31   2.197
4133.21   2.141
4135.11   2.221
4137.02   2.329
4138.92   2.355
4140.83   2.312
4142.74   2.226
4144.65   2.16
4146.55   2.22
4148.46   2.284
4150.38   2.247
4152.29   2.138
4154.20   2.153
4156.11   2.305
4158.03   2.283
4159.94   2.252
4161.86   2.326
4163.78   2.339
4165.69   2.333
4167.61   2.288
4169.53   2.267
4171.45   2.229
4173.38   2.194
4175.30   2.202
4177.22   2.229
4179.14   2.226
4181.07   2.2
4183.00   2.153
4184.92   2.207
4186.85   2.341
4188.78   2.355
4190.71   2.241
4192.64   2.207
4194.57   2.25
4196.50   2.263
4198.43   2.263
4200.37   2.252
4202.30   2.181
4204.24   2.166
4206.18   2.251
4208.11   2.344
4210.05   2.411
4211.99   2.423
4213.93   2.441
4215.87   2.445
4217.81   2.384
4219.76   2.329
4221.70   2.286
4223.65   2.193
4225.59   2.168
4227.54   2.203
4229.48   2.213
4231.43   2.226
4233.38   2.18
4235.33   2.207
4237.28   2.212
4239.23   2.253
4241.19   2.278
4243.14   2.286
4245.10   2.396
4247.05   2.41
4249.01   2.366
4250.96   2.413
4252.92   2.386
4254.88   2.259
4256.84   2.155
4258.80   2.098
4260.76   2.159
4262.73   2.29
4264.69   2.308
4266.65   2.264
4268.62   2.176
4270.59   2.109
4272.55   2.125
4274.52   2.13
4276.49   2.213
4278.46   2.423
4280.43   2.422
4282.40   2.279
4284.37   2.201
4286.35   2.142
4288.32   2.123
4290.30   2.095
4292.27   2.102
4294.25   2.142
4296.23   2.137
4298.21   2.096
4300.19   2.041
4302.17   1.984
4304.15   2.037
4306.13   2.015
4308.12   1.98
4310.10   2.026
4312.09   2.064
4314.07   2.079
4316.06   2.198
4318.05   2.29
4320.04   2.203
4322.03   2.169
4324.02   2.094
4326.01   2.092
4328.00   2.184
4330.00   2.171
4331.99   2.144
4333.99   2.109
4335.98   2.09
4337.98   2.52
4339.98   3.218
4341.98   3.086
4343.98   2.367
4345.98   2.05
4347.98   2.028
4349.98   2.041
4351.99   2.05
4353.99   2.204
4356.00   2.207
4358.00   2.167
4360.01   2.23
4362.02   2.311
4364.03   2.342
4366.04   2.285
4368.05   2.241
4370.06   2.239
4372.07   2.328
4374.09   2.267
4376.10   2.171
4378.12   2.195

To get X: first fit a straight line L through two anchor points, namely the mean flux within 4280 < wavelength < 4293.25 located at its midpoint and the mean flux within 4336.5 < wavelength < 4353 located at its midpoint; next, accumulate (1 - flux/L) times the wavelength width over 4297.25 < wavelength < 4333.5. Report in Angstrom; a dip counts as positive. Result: 3.0 Angstrom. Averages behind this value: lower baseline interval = 2.19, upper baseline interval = 2.41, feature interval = 2.1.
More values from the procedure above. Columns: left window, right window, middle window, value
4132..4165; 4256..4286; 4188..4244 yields -0.9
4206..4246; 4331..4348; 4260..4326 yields 6.0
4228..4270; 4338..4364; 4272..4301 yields 1.4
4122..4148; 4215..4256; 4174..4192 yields 0.3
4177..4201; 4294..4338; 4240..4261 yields -1.1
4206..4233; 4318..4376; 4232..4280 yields 0.8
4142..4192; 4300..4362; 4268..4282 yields -0.1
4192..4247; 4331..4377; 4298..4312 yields 1.6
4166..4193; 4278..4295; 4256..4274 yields 0.2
